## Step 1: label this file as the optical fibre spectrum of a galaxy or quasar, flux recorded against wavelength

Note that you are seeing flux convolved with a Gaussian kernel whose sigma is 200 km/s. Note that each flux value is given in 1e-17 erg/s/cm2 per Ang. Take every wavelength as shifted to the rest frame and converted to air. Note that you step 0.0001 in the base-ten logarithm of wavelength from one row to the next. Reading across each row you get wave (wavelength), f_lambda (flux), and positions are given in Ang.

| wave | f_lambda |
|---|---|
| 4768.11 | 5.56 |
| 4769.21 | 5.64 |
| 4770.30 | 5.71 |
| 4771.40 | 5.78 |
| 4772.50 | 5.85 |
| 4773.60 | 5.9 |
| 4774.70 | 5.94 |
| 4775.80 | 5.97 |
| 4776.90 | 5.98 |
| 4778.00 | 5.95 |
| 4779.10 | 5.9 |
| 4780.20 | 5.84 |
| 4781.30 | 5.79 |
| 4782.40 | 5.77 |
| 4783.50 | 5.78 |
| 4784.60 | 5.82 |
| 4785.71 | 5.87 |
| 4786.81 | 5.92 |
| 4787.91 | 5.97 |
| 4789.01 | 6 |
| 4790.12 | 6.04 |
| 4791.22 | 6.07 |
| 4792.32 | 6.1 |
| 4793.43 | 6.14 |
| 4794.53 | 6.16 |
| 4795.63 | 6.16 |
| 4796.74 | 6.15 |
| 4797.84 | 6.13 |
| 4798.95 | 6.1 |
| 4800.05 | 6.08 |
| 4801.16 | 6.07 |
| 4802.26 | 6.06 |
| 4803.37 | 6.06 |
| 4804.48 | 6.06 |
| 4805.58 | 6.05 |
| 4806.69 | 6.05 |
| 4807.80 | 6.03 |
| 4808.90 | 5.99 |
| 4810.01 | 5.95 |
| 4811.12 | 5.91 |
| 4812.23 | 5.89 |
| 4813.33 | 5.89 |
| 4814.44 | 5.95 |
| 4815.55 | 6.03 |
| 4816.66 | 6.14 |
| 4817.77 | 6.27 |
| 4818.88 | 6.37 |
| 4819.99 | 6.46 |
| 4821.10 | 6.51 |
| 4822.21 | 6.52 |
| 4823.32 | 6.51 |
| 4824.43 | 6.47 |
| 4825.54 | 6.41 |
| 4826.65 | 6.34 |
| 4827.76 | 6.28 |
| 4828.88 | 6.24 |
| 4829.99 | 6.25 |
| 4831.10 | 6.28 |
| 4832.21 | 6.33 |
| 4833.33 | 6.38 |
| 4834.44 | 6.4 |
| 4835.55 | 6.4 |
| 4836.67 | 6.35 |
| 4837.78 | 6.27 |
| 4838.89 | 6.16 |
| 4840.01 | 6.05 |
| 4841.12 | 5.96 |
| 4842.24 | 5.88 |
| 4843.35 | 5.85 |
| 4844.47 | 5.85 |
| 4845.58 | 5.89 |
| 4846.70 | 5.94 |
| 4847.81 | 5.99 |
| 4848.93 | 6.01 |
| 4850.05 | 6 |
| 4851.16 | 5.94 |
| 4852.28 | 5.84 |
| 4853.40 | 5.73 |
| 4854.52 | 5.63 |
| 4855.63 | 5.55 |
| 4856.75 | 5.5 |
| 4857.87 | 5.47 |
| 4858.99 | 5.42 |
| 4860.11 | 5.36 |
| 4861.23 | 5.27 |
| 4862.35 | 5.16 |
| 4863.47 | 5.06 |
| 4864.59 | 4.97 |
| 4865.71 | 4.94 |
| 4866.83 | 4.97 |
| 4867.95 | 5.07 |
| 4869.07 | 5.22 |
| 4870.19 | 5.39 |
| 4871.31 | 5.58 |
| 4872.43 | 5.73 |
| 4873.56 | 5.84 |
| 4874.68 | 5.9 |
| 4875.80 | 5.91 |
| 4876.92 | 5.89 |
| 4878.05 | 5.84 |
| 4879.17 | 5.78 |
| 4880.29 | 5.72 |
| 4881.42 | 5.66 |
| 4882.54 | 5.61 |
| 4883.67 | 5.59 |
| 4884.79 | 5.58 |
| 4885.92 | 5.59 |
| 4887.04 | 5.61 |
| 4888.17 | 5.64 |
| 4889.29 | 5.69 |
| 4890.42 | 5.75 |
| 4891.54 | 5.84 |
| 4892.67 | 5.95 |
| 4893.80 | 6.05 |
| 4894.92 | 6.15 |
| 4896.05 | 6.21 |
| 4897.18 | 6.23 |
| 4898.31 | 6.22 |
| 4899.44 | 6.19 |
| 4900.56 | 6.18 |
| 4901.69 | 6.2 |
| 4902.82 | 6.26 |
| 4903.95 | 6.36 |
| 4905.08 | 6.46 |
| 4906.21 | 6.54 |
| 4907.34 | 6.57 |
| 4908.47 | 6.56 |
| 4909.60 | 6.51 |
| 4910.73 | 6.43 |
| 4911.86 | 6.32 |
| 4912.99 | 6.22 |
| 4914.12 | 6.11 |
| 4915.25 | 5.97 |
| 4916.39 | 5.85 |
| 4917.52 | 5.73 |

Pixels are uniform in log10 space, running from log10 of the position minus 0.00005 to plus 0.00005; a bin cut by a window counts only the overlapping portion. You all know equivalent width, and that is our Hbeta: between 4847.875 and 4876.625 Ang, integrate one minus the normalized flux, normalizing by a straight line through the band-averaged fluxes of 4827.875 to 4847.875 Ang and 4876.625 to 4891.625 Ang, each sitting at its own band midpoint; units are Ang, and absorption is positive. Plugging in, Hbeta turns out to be 1.92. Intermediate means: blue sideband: 6.14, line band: 5.51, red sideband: 5.69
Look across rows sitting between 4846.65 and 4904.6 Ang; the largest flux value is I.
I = 6.36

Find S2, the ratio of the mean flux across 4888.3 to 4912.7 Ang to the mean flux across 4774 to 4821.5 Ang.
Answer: 1.03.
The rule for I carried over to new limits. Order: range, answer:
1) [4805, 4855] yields 6.52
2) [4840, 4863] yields 6.05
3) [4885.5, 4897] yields 6.21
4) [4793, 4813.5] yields 6.16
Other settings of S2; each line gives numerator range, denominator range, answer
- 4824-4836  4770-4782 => 1.08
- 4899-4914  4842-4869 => 1.15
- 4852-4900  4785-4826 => 0.92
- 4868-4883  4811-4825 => 0.91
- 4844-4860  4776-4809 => 0.96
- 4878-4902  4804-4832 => 0.95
